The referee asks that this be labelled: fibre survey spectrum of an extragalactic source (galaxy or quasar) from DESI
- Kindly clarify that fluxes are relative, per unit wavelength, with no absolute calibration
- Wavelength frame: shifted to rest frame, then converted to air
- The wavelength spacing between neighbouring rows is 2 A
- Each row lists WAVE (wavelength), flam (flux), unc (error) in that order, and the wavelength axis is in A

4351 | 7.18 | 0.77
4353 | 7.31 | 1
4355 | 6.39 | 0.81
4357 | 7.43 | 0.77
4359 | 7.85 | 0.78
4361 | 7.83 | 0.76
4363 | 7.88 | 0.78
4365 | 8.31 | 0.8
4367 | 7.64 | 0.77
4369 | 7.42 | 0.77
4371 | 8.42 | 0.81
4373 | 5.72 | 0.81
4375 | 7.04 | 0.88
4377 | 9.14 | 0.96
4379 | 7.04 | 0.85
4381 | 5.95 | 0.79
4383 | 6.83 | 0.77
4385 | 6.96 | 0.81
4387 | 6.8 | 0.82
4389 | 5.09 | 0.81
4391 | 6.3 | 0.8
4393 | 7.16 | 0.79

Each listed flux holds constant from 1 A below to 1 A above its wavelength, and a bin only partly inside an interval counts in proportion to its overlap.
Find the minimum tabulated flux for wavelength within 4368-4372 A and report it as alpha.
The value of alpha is 7.42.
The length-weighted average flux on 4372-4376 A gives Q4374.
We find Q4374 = 6.38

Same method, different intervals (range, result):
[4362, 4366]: 8.1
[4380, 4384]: 6.39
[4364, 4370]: 7.79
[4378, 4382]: 6.5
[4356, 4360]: 7.64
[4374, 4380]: 7.74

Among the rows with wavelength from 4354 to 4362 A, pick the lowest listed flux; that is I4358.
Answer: 6.39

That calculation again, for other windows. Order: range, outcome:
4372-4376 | 5.72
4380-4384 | 5.95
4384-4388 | 6.8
